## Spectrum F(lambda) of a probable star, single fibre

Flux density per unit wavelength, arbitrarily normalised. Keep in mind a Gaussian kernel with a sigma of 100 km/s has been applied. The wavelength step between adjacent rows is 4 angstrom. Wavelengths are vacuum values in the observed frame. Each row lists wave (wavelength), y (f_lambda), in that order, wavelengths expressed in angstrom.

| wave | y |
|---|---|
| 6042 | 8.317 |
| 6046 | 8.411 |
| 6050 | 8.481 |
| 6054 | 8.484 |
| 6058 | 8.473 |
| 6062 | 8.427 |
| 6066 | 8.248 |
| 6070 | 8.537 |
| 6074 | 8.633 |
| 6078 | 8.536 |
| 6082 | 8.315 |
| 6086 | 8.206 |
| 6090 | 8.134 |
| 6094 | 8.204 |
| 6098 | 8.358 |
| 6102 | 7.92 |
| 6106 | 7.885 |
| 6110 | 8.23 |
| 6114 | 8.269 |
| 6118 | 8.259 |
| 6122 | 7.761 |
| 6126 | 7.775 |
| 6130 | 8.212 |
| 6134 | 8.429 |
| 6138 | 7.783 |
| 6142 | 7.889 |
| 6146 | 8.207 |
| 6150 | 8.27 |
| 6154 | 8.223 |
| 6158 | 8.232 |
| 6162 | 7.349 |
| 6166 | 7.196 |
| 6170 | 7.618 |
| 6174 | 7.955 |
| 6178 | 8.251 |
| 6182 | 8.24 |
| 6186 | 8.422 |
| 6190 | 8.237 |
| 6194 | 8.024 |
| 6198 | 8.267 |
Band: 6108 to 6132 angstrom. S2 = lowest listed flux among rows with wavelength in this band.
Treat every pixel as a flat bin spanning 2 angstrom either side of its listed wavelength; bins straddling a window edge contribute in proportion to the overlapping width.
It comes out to 7.761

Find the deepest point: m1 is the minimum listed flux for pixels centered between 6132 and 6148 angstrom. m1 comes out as 7.783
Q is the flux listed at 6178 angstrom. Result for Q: 8.251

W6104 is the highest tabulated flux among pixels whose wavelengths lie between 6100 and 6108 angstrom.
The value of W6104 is 7.92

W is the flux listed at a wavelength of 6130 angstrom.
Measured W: 8.212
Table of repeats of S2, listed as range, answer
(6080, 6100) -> 8.134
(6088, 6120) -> 7.885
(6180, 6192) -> 8.237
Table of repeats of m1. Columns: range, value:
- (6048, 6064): 8.427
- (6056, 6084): 8.248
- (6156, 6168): 7.196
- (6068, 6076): 8.537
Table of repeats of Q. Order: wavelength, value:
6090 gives 8.134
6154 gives 8.223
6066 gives 8.248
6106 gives 7.885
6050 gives 8.481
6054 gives 8.484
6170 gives 7.618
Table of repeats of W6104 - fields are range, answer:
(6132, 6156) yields 8.429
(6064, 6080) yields 8.633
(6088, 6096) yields 8.204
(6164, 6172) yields 7.618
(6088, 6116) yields 8.358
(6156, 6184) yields 8.251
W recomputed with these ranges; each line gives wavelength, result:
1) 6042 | 8.317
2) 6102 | 7.92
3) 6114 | 8.269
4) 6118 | 8.259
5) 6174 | 7.955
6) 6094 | 8.204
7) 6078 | 8.536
